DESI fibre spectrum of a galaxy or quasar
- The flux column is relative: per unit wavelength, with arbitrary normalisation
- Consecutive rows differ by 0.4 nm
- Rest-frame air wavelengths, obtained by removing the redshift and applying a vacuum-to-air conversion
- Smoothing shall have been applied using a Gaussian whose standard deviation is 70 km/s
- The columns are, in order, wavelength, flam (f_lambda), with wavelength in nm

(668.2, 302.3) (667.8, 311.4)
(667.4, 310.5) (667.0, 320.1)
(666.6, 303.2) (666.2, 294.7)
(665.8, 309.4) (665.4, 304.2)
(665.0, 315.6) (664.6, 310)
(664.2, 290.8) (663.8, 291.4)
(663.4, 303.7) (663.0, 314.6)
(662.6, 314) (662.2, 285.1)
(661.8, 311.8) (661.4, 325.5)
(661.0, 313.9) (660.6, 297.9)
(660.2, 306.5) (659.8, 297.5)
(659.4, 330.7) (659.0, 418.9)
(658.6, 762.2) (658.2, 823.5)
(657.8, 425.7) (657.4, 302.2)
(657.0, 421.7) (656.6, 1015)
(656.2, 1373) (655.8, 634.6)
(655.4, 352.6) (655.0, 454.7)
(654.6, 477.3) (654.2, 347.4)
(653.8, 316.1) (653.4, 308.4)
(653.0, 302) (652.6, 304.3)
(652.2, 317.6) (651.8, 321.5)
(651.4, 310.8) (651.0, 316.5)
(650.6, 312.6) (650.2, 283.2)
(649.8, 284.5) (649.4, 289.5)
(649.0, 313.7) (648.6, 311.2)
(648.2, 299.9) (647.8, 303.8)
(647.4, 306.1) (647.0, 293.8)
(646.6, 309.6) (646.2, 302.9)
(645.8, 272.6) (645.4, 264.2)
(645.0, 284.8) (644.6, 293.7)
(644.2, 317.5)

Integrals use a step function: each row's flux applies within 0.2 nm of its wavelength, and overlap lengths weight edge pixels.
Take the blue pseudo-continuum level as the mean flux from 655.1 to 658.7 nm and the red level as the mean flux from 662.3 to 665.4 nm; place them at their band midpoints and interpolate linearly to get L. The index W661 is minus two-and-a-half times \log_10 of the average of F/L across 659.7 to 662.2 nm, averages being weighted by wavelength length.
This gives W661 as 0.42 mag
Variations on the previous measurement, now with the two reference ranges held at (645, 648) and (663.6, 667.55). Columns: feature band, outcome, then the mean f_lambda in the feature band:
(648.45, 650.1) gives -0.01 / 298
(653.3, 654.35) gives -0.09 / 324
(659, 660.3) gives -0.09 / 328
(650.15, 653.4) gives -0.05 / 310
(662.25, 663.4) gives -0.02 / 309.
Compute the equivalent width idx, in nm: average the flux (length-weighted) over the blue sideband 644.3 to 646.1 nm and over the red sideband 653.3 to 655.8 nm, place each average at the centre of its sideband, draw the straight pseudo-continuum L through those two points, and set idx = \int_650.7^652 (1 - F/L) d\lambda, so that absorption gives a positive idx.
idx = 0.156 nm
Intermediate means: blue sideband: 282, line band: 316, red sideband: 399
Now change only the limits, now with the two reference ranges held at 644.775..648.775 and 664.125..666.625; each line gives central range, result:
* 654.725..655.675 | -0.41 nm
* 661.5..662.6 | 0.00 nm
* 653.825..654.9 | -0.37 nm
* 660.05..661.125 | -0.01 nm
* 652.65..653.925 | -0.04 nm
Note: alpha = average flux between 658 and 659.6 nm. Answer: 584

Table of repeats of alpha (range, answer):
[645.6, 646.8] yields 295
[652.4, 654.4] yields 316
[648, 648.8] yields 306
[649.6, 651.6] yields 302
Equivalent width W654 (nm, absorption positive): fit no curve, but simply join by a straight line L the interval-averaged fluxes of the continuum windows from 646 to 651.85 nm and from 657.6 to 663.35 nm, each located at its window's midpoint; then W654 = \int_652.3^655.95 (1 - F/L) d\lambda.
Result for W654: -0.40 nm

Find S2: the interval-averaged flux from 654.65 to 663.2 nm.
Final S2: 480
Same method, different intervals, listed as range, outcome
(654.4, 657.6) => 629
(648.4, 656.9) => 426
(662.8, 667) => 305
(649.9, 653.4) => 308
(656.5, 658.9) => 600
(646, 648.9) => 304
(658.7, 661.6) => 342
